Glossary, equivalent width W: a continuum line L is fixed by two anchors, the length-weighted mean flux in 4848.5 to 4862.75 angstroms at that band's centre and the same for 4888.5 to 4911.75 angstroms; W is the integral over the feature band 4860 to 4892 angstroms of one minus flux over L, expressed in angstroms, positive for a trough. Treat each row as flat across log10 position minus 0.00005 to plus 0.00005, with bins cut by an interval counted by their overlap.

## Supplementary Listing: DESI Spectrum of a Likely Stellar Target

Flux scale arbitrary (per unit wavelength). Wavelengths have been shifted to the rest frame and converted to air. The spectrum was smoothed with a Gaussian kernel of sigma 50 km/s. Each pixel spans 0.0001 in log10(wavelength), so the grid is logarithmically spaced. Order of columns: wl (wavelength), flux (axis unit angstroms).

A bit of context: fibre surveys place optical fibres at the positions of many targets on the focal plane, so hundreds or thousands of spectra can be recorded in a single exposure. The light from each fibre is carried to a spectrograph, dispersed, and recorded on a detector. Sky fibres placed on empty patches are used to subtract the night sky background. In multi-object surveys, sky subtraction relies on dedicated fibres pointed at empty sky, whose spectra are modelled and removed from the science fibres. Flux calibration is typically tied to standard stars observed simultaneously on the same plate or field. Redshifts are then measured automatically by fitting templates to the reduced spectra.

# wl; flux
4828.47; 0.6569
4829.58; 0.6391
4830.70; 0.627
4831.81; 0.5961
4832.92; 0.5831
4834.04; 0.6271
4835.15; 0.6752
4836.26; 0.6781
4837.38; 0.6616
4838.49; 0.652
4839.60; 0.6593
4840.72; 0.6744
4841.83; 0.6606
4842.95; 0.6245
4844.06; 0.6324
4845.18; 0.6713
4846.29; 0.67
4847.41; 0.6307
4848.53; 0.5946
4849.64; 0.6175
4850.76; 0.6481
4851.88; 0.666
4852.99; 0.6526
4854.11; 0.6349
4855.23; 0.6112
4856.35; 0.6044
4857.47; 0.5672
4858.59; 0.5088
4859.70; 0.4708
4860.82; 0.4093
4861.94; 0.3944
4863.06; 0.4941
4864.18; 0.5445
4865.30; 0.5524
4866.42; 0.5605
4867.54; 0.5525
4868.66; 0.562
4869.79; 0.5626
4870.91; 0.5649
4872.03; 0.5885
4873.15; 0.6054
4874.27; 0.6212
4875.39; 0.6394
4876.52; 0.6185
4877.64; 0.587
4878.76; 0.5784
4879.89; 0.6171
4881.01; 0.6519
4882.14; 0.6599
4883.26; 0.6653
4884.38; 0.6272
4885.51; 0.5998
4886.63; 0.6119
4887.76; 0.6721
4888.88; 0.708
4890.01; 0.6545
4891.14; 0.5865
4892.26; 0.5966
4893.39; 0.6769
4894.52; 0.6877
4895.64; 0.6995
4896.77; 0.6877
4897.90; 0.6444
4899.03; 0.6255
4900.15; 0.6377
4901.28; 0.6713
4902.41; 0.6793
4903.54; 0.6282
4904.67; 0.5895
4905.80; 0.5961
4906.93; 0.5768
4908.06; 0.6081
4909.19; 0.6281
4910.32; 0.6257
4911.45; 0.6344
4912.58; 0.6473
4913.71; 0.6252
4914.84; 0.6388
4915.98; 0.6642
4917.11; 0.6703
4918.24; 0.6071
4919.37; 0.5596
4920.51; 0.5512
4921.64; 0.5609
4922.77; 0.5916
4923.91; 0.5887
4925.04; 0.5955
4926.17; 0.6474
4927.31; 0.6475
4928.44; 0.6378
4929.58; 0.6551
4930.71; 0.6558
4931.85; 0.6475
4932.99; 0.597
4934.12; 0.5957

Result 0.7 angstroms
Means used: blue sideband 0.566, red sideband 0.64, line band 0.588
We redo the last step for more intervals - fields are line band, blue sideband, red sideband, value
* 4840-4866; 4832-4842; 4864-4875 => 1.1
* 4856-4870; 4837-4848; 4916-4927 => 2.6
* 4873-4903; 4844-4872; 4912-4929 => -2.4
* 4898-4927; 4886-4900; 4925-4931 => 1.3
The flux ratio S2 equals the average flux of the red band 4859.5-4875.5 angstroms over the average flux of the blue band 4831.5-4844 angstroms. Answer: 0.84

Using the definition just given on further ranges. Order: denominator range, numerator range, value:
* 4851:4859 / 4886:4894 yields 1.06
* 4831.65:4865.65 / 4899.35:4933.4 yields 1.03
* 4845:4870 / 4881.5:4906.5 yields 1.13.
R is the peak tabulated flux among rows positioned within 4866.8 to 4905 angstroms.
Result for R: 0.708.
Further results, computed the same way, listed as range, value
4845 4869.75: 0.6713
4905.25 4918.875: 0.6703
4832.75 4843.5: 0.6781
